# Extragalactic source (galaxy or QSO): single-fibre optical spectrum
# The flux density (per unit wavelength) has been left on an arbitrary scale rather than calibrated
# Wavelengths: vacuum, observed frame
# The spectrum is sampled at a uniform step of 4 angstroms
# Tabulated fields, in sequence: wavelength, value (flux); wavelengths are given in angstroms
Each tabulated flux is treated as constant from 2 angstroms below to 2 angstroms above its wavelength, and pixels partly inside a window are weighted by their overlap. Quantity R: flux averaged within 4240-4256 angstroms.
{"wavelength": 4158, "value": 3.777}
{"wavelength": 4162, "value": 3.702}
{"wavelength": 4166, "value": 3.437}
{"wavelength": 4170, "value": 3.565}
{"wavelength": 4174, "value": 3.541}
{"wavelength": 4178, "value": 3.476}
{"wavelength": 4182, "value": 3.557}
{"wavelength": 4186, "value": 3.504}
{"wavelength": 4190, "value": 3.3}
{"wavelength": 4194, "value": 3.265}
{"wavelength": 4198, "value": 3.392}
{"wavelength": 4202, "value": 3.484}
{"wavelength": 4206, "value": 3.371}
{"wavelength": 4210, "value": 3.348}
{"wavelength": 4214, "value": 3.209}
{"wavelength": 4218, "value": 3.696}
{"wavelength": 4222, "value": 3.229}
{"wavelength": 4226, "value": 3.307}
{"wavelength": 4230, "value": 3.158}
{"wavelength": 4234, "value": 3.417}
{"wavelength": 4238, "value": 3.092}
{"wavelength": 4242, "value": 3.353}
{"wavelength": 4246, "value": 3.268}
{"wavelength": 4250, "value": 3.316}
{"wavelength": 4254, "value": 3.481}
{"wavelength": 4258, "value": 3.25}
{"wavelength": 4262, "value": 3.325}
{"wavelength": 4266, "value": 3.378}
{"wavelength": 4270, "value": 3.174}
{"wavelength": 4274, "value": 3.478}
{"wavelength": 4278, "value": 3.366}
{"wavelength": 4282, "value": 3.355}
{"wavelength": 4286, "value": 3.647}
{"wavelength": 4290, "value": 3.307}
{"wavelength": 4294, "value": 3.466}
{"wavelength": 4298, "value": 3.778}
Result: 3.35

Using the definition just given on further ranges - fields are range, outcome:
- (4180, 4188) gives 3.53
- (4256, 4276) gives 3.32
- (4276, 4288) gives 3.46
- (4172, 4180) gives 3.51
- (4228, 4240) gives 3.22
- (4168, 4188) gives 3.53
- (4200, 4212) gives 3.4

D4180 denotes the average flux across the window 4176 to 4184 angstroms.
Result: 3.52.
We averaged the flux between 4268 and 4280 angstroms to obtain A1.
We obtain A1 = 3.34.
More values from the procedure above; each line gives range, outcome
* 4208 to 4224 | 3.37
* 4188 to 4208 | 3.36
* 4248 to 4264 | 3.34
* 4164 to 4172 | 3.5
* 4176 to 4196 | 3.42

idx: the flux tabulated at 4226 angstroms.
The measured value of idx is 3.307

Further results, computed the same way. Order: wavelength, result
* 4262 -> 3.325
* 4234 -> 3.417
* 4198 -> 3.392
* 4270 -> 3.174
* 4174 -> 3.541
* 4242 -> 3.353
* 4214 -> 3.209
